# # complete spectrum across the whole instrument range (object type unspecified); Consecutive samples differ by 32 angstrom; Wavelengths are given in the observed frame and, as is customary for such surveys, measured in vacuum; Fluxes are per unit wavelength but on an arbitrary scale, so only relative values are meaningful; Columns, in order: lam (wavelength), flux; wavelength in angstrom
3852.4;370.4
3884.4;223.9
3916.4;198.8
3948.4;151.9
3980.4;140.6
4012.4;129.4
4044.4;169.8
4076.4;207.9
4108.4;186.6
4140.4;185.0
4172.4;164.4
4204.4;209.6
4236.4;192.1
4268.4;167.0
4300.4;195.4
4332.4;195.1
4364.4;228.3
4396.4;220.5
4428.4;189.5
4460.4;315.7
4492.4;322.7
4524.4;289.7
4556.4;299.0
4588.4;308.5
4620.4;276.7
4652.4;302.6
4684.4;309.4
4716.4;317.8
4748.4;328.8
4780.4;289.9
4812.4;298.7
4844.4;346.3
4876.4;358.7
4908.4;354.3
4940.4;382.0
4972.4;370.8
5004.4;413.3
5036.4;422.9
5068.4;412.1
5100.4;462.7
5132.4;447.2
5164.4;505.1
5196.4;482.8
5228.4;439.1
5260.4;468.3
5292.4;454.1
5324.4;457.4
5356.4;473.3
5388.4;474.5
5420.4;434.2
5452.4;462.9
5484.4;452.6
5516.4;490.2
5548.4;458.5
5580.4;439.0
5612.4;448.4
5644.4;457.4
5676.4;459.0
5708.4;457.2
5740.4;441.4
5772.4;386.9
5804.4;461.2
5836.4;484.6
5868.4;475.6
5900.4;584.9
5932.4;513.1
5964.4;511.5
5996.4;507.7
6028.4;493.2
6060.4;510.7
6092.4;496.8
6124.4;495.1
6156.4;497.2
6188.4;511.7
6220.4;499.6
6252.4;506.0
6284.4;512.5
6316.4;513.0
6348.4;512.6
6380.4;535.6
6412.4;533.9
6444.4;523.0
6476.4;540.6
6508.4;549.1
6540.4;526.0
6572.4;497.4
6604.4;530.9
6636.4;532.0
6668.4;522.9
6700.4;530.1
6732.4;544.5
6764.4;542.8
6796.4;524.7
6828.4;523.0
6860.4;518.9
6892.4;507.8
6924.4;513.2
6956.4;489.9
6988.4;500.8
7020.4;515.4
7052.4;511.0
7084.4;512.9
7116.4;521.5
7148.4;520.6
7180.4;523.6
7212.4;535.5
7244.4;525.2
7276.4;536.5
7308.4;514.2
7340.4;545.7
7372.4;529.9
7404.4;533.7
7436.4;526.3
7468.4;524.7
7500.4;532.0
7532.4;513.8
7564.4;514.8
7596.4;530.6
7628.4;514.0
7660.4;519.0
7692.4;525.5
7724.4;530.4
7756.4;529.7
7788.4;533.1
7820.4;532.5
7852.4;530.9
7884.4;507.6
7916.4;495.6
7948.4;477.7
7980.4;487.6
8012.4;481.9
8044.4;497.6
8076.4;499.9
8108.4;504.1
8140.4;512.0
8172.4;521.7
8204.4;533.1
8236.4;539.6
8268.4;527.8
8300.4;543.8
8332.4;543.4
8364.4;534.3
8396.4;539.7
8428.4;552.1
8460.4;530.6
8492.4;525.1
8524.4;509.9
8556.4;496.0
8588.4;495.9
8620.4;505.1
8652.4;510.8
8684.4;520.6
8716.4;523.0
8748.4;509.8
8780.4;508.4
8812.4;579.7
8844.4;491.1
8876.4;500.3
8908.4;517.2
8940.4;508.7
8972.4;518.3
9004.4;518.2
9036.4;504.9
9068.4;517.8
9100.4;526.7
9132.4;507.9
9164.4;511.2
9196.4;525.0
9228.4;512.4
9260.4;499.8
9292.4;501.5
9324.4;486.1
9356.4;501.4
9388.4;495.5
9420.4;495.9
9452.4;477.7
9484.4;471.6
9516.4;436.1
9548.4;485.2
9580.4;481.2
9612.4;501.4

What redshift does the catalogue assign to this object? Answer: 0.11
